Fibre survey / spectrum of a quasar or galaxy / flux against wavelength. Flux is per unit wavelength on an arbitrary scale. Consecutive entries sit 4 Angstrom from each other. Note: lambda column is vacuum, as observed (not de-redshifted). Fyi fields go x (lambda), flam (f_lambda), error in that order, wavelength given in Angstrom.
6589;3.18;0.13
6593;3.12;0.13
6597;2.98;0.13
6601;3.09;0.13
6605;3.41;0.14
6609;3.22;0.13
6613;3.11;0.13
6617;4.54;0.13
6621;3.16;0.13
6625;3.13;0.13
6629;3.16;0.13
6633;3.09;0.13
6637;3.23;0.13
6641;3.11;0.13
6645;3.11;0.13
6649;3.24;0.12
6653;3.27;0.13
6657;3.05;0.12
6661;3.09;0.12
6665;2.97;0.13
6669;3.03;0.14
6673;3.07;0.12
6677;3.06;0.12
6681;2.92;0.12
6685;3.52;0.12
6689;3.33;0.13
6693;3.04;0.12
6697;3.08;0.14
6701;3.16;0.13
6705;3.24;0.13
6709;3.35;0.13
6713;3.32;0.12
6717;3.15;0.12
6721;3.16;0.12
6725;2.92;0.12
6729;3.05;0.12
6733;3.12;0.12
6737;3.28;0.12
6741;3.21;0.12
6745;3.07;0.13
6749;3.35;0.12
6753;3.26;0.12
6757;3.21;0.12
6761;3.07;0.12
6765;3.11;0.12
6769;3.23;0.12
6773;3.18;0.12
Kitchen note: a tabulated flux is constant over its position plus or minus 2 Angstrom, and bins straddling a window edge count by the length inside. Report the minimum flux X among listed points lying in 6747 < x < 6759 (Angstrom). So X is 3.21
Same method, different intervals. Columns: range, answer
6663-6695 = 2.92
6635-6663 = 3.05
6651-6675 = 2.97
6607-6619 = 3.11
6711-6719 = 3.15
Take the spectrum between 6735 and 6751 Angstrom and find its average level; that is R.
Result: 3.23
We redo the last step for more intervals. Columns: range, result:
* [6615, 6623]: 3.85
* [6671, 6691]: 3.18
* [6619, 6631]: 3.15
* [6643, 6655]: 3.21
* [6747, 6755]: 3.3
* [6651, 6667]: 3.1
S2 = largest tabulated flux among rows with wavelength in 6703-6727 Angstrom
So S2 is 3.35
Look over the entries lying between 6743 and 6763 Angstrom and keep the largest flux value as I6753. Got 3.35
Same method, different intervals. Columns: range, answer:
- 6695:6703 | 3.16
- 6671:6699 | 3.52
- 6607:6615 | 3.22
